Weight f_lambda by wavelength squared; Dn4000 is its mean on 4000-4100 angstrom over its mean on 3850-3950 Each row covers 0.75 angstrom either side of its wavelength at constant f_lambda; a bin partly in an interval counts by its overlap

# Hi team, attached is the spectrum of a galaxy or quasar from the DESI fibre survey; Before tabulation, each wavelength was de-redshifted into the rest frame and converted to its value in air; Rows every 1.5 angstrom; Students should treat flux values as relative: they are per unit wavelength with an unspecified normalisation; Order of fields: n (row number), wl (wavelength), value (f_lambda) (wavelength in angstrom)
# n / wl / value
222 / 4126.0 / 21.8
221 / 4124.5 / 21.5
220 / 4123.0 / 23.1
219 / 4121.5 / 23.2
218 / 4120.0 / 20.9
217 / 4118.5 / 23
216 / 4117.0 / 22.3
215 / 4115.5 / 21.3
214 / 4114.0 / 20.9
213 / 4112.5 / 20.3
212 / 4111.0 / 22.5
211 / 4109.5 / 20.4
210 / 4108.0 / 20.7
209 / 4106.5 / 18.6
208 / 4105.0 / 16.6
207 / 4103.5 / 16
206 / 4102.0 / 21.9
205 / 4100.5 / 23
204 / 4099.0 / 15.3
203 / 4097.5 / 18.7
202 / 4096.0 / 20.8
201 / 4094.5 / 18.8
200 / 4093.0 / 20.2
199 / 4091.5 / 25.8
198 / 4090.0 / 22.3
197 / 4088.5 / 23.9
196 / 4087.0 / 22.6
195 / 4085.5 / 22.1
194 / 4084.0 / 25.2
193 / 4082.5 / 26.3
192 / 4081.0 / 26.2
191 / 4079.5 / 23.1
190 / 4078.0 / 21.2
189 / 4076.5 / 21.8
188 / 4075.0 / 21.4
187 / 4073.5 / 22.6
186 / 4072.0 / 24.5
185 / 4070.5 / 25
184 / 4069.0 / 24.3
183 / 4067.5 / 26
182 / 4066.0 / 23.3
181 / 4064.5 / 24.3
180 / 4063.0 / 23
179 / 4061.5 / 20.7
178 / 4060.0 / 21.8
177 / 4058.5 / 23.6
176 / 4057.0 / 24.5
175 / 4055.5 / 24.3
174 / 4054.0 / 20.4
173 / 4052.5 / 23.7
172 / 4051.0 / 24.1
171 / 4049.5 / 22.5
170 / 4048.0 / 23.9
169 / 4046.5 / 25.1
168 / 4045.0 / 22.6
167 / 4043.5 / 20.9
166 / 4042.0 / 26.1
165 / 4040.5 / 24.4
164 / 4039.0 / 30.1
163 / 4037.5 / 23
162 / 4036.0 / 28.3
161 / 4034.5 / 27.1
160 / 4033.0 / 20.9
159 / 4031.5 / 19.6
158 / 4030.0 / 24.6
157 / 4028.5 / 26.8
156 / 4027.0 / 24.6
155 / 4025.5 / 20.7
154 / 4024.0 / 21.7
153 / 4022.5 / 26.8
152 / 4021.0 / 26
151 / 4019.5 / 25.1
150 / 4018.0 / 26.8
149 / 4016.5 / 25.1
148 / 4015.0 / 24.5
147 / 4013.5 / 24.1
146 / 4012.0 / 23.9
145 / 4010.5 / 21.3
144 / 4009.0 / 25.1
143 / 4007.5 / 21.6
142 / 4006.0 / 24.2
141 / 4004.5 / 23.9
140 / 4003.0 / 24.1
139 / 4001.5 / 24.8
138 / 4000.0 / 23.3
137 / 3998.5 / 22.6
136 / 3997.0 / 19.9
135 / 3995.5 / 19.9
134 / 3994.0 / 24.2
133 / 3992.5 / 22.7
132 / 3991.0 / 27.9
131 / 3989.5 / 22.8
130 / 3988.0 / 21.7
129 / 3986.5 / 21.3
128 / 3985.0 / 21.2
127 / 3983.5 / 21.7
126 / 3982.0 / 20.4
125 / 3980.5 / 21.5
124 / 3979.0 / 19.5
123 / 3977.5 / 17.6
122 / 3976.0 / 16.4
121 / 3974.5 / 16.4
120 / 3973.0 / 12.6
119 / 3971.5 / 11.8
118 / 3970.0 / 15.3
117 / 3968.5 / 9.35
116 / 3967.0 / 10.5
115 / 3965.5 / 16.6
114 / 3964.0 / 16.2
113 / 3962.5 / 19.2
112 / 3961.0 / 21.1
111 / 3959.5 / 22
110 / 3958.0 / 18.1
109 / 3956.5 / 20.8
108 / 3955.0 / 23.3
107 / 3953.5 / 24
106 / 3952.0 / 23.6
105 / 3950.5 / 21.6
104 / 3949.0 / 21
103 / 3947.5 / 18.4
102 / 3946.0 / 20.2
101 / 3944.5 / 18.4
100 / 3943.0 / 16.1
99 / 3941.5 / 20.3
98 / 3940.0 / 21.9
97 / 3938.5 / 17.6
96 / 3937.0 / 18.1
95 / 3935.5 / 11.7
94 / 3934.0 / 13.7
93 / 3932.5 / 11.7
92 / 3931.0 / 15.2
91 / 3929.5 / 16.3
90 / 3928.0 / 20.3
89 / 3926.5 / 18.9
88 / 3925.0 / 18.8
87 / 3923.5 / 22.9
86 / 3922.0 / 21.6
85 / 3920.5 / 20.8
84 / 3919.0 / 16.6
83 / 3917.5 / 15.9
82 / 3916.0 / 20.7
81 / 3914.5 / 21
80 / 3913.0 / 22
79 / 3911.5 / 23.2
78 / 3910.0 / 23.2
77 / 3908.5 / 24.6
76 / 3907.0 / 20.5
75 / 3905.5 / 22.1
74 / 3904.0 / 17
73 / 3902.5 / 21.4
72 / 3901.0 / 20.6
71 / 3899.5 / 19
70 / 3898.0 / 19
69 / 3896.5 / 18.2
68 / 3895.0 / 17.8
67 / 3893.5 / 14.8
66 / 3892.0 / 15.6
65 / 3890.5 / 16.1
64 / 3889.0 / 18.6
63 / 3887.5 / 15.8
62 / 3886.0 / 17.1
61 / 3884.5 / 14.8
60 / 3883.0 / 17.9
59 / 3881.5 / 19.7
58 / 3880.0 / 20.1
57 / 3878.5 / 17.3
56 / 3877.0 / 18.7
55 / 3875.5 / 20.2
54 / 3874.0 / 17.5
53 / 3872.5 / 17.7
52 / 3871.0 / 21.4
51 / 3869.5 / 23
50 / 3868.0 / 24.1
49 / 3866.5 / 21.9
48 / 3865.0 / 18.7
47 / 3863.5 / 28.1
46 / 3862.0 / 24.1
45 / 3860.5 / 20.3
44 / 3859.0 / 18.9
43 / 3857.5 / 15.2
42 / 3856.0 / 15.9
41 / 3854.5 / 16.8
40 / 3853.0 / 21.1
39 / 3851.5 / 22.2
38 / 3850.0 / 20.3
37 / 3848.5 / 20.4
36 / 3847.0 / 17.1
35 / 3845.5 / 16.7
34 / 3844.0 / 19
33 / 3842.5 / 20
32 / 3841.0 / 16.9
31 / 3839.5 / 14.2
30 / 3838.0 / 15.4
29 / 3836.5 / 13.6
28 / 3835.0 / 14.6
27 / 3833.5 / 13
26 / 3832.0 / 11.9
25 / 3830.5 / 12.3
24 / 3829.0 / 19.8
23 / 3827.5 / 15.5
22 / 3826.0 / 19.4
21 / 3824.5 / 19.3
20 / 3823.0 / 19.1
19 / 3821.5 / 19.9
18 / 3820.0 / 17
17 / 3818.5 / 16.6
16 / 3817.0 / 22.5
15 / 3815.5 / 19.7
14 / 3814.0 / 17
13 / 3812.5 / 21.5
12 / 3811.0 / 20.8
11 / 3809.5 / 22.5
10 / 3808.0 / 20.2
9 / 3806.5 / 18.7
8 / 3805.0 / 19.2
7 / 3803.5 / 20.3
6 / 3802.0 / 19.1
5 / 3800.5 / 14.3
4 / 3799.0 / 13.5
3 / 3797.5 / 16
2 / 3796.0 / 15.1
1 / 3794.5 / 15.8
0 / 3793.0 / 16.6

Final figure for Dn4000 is 1.33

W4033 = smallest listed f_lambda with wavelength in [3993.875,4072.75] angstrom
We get 19.6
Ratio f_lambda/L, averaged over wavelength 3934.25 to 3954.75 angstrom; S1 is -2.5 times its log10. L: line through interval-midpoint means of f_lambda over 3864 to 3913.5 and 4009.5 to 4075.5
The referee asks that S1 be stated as 0.09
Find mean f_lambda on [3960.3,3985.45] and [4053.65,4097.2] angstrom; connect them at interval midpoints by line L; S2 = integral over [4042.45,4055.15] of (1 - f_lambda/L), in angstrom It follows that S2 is -0.9 angstrom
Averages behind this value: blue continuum 16.8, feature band 23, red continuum 23.1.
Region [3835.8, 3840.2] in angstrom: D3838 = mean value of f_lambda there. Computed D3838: 14.4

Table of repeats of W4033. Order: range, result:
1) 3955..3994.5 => 9.35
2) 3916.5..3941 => 11.7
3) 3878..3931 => 14.8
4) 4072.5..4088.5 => 21.2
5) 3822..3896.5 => 11.9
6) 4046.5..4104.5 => 15.3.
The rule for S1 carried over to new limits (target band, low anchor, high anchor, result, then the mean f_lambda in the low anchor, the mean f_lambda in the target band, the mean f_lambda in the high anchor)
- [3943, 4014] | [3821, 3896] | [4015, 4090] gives 0.07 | 18.2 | 20.3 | 23.9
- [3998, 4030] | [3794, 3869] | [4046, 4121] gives -0.14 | 18.3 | 24.2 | 22.2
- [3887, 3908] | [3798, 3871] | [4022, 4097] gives 0.09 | 18.6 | 18.4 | 23.5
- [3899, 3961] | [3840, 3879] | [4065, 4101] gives 0.05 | 19.7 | 19.7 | 22.7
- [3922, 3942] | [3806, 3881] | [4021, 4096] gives 0.18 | 18.8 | 17.6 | 23.6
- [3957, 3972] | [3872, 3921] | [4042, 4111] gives 0.24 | 19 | 16.2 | 22.4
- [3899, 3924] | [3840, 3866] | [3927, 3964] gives -0.09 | 19.5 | 20.8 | 18.9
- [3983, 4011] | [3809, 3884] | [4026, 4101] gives -0.05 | 18.7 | 22.9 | 23.3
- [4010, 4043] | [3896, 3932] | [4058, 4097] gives -0.12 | 19.9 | 24.6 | 23.1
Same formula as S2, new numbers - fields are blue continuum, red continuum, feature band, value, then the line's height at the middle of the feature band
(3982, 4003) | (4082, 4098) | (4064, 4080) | -0.7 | 22.5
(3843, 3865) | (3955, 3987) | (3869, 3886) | 0.4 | 19.3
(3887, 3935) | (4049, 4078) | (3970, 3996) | 1.4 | 20.9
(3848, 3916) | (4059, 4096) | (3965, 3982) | 4.7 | 21.3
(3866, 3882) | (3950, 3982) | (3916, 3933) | 0.6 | 19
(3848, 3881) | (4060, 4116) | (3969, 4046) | -4.3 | 21.3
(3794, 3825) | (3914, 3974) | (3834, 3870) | -1.3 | 18.4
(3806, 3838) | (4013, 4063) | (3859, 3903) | 0.4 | 19.5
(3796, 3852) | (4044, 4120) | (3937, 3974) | 3.2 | 20.1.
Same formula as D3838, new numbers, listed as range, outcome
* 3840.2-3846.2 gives 18.1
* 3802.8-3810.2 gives 20.2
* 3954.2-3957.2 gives 22.1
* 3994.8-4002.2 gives 22.1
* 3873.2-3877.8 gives 18.8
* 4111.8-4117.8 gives 21.2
